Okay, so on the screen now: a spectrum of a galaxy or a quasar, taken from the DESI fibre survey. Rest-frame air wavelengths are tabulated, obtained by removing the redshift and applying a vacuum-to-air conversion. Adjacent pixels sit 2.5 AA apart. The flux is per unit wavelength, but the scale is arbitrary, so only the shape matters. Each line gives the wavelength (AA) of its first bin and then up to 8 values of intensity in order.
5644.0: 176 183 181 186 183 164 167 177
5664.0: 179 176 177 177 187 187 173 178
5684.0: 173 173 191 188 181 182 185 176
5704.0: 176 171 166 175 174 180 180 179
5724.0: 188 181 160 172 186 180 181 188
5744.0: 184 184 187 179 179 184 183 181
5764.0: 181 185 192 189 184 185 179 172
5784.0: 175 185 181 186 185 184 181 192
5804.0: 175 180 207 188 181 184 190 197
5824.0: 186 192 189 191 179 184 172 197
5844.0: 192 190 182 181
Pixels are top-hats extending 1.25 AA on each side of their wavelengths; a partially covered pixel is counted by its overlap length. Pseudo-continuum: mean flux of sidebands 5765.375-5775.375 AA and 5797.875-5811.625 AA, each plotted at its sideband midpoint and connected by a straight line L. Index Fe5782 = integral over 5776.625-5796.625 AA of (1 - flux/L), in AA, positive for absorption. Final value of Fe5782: 0.68 AA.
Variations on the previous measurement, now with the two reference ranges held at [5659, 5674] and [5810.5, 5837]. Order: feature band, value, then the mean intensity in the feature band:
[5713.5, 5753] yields 0.3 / 180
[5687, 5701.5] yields -0.4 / 184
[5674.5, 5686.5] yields 0.0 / 178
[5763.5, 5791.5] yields 0.3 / 183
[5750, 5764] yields 0.1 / 181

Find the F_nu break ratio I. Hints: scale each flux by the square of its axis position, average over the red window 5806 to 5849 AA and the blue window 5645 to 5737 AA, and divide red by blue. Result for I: 1.11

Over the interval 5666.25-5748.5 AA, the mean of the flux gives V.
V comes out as 179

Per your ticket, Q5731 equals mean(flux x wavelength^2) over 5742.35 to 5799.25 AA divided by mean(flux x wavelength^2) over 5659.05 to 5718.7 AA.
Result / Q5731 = 1.1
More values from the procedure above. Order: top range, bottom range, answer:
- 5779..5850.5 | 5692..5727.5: 1.08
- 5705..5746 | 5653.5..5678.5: 1.03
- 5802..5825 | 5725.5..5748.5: 1.07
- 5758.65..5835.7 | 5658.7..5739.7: 1.08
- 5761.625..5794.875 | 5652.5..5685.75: 1.07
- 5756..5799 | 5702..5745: 1.05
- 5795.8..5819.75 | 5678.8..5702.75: 1.08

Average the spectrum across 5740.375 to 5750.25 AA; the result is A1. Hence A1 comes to 186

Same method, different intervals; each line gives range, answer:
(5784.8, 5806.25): 183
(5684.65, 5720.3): 178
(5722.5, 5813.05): 183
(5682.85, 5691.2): 180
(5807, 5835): 189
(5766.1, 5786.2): 183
